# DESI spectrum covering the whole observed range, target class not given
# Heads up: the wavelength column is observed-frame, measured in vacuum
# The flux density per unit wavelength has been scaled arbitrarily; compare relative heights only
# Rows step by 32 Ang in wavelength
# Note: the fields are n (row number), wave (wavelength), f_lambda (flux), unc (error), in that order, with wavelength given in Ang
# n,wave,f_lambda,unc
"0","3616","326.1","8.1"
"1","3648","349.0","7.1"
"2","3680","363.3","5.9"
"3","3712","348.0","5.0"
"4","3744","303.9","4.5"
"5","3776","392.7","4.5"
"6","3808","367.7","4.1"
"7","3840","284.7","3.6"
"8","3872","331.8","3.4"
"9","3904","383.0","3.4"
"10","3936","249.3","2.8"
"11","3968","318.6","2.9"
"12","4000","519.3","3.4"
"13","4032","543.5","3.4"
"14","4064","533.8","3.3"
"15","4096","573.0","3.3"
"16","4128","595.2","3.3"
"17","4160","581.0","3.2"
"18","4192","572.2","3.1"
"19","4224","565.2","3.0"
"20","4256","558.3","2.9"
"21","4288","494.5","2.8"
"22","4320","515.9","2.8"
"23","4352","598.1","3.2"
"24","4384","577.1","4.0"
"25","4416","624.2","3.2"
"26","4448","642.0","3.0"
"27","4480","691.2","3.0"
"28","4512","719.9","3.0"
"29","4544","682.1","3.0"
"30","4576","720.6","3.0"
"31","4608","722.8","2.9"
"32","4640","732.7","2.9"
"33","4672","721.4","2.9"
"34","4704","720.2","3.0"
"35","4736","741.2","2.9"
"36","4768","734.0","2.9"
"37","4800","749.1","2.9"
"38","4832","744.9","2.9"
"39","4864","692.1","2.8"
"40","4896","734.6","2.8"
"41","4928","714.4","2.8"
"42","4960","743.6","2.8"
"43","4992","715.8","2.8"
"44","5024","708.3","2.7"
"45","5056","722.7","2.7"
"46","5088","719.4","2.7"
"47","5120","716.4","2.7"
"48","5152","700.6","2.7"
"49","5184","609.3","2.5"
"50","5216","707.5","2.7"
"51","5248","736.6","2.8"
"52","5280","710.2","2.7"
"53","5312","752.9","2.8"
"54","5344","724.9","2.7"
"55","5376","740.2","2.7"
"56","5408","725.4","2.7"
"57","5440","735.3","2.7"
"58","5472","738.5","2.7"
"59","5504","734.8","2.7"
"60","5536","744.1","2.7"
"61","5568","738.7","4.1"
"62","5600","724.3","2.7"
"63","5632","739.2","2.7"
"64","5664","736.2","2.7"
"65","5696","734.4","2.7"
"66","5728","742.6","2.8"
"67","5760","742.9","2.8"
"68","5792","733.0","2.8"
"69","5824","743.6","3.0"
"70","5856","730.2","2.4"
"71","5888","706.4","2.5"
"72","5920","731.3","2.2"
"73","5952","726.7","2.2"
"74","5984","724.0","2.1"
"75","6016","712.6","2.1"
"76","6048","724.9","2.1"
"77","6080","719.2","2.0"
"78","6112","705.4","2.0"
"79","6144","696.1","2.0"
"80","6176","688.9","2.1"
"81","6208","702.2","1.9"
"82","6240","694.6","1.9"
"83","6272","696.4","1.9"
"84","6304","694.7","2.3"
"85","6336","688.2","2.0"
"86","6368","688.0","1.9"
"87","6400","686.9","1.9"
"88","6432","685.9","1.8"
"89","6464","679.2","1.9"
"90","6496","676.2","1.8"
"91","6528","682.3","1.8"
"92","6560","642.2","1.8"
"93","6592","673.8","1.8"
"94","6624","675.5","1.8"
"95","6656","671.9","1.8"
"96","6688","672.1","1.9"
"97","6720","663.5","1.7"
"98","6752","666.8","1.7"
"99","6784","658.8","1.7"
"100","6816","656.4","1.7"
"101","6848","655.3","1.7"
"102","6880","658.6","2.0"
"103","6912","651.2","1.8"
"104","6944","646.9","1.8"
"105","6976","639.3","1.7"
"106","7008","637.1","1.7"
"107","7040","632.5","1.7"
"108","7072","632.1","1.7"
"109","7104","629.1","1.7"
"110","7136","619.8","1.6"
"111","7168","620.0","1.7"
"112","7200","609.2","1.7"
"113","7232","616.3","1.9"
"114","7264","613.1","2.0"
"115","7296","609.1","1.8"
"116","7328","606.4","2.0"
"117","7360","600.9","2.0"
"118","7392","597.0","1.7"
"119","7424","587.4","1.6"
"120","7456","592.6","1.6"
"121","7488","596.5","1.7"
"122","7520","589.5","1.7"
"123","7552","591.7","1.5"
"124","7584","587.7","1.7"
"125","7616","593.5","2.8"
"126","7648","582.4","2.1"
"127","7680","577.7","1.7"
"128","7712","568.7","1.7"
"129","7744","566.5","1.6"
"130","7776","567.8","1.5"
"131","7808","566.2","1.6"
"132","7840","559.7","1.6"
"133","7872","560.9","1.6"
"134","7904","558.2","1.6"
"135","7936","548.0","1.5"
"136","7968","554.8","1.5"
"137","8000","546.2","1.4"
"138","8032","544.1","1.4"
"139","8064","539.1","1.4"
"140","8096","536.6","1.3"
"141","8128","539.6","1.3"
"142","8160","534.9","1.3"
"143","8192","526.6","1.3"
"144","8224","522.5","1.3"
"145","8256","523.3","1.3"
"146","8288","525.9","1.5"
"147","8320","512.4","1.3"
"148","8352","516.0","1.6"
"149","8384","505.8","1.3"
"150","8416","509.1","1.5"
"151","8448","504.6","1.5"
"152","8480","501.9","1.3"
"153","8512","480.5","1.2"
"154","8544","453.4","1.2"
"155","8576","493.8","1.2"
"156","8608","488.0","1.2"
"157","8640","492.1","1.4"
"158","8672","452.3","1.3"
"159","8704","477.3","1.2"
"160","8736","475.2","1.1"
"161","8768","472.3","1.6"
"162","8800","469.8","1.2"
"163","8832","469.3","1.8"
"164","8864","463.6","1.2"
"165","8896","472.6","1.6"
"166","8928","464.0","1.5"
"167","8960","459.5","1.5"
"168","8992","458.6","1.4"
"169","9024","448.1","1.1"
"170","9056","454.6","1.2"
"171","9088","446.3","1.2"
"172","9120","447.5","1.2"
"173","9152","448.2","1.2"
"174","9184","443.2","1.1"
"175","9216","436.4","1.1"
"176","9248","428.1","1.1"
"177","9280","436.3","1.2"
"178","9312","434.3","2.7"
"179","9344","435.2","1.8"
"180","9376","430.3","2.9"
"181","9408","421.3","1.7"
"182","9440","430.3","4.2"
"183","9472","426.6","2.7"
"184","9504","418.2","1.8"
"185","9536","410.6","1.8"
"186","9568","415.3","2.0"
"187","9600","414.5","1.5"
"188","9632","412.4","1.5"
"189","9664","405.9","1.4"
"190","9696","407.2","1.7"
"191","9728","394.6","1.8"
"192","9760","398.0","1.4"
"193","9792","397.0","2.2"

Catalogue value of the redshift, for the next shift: 0.000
